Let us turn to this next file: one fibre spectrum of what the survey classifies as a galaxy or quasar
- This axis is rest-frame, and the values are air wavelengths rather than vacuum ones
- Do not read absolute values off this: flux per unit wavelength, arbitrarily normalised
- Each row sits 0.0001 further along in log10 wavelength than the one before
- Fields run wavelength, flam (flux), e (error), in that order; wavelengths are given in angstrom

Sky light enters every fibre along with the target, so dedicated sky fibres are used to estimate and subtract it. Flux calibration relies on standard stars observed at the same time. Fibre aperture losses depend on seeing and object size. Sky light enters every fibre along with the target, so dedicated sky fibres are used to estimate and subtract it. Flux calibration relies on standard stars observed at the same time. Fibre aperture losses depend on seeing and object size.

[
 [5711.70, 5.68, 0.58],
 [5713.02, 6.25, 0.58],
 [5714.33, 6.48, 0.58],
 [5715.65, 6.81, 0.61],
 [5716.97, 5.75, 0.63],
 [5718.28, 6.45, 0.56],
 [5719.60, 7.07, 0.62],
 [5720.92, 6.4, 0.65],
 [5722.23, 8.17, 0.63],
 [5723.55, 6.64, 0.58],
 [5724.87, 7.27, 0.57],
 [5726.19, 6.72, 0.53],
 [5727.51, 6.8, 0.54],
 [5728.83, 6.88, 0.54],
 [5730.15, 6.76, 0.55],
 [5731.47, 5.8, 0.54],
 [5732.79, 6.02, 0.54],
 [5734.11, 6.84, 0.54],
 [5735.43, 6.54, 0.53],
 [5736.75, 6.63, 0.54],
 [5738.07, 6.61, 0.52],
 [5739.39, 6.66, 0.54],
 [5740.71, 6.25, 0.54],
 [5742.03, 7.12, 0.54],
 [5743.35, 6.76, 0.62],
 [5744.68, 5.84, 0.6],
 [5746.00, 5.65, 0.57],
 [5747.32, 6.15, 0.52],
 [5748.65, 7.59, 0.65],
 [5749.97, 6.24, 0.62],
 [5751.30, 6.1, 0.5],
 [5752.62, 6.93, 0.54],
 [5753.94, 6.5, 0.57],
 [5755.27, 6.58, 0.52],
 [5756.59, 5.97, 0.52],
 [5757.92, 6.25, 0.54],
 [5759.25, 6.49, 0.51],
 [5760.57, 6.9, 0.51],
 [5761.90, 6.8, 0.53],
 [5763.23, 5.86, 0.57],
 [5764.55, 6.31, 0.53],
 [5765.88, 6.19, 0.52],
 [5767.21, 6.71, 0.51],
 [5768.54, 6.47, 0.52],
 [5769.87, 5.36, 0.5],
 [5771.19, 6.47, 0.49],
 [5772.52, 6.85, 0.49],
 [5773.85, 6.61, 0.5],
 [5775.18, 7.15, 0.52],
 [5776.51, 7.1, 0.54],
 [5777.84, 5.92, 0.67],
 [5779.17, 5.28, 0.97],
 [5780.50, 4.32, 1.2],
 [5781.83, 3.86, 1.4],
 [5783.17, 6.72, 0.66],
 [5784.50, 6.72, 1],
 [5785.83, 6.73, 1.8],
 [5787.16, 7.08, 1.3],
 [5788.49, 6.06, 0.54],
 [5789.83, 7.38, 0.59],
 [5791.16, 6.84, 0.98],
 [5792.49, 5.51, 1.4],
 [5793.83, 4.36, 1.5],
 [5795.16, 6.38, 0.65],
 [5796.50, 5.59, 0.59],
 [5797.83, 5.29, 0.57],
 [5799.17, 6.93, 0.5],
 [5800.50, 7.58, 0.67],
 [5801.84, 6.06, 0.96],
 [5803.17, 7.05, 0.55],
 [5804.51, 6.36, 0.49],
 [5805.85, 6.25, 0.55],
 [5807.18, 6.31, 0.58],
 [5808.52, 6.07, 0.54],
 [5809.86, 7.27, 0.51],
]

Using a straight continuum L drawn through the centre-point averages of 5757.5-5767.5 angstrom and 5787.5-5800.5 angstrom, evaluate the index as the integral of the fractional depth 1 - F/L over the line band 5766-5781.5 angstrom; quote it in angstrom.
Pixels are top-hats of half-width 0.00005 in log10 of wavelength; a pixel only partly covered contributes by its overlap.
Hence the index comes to 0.4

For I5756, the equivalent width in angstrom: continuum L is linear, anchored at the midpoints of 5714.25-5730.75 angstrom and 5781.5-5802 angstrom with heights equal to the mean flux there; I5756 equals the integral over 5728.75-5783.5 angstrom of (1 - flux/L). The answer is 1.7 angstrom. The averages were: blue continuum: 6.79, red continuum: 6.23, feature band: 6.33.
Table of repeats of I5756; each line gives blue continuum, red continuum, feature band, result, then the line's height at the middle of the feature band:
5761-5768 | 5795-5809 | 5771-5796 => 0.80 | 6.37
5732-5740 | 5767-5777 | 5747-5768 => 0.27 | 6.56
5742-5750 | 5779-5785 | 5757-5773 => -1.40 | 5.87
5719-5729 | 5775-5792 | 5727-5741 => 0.68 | 6.86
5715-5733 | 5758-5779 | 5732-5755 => 0.32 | 6.59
